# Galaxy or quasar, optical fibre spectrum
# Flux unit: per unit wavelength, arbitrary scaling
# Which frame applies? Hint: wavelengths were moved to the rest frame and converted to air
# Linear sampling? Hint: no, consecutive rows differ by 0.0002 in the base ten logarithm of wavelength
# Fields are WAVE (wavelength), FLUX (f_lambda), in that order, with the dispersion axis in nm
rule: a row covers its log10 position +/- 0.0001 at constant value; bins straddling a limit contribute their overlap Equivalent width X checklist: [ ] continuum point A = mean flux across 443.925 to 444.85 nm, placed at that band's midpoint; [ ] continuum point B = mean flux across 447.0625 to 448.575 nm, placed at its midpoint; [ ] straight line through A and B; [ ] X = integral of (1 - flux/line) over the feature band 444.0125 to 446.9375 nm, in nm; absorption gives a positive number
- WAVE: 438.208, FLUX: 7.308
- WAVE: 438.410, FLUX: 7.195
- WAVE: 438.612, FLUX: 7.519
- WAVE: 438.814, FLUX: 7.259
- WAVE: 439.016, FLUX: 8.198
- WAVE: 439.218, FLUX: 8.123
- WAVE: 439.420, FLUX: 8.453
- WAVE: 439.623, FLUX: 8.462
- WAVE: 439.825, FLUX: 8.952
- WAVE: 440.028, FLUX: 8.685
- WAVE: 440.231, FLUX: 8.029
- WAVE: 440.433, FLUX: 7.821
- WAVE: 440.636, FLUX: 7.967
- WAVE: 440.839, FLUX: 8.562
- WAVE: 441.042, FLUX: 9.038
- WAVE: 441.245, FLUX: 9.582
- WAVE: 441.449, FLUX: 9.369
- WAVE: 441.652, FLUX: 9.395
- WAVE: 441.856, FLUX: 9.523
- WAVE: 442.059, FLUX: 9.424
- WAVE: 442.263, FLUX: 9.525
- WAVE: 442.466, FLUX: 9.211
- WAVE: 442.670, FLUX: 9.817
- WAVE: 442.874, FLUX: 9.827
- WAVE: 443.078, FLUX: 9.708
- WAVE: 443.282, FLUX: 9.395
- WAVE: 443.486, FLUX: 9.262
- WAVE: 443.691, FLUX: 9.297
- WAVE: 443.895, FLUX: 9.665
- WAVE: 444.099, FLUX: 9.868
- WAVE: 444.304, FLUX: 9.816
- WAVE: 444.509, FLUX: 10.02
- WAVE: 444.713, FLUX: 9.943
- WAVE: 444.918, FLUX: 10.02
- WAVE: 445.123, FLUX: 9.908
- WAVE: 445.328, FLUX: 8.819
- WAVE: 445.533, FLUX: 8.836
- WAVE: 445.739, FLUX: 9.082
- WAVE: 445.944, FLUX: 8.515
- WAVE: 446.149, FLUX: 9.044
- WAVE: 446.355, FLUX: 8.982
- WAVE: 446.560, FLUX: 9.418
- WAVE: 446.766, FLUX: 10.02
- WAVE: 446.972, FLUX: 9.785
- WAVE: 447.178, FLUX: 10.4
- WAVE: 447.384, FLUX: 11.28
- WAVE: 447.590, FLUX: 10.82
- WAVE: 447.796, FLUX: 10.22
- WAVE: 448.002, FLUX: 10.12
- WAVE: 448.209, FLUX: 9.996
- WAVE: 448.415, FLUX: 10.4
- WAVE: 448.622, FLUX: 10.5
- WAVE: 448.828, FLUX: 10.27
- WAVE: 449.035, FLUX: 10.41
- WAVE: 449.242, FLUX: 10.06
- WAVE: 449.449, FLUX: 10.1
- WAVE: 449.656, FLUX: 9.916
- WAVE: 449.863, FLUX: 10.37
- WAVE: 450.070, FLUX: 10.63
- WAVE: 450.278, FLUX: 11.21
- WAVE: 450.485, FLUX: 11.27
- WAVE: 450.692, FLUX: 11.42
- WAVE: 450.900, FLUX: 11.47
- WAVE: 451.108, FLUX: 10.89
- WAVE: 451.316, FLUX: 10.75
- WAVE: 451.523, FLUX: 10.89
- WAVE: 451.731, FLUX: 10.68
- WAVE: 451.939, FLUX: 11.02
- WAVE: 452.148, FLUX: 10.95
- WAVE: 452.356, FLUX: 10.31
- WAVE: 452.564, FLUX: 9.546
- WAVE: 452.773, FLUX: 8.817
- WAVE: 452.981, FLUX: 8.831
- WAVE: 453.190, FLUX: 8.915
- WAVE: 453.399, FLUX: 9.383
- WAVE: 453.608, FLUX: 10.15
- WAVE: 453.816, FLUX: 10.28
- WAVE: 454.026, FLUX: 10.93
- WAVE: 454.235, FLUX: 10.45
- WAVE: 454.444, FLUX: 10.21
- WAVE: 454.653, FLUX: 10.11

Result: 0.179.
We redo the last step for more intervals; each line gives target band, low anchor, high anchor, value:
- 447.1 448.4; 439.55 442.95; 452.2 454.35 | -0.14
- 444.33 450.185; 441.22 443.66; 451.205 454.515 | -0.08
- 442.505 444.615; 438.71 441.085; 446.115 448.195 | -0.11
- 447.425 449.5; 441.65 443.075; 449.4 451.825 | 0.03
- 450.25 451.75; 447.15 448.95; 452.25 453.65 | -0.20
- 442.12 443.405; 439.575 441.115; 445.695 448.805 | -0.09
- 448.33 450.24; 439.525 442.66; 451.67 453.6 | -0.15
